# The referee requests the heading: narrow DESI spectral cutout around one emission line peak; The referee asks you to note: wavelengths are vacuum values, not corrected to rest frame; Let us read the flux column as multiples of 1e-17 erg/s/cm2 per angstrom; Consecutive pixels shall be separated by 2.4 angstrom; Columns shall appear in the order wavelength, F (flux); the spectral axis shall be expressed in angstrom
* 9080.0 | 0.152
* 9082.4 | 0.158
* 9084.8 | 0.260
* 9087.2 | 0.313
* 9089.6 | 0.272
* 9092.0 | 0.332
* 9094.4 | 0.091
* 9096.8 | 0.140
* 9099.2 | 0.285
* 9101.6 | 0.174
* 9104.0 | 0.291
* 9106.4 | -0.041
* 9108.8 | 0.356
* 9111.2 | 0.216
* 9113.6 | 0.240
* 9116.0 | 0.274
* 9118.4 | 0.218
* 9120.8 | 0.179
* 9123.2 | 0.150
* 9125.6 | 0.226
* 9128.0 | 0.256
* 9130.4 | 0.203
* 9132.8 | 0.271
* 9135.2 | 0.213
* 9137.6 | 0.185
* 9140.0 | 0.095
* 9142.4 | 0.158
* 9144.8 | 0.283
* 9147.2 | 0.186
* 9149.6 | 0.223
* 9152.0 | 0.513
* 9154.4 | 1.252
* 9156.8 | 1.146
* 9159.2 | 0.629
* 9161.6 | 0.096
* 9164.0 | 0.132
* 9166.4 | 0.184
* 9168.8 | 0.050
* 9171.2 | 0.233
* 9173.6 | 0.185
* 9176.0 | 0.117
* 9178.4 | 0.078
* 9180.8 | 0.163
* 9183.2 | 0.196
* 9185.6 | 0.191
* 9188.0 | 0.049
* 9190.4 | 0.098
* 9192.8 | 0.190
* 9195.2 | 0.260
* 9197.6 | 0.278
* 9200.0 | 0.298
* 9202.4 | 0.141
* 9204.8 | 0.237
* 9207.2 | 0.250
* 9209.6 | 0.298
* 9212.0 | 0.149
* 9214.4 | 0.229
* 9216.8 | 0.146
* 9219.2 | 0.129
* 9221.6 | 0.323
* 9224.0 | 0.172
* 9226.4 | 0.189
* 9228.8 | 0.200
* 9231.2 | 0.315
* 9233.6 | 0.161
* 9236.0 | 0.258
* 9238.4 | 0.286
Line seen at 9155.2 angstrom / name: H-beta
